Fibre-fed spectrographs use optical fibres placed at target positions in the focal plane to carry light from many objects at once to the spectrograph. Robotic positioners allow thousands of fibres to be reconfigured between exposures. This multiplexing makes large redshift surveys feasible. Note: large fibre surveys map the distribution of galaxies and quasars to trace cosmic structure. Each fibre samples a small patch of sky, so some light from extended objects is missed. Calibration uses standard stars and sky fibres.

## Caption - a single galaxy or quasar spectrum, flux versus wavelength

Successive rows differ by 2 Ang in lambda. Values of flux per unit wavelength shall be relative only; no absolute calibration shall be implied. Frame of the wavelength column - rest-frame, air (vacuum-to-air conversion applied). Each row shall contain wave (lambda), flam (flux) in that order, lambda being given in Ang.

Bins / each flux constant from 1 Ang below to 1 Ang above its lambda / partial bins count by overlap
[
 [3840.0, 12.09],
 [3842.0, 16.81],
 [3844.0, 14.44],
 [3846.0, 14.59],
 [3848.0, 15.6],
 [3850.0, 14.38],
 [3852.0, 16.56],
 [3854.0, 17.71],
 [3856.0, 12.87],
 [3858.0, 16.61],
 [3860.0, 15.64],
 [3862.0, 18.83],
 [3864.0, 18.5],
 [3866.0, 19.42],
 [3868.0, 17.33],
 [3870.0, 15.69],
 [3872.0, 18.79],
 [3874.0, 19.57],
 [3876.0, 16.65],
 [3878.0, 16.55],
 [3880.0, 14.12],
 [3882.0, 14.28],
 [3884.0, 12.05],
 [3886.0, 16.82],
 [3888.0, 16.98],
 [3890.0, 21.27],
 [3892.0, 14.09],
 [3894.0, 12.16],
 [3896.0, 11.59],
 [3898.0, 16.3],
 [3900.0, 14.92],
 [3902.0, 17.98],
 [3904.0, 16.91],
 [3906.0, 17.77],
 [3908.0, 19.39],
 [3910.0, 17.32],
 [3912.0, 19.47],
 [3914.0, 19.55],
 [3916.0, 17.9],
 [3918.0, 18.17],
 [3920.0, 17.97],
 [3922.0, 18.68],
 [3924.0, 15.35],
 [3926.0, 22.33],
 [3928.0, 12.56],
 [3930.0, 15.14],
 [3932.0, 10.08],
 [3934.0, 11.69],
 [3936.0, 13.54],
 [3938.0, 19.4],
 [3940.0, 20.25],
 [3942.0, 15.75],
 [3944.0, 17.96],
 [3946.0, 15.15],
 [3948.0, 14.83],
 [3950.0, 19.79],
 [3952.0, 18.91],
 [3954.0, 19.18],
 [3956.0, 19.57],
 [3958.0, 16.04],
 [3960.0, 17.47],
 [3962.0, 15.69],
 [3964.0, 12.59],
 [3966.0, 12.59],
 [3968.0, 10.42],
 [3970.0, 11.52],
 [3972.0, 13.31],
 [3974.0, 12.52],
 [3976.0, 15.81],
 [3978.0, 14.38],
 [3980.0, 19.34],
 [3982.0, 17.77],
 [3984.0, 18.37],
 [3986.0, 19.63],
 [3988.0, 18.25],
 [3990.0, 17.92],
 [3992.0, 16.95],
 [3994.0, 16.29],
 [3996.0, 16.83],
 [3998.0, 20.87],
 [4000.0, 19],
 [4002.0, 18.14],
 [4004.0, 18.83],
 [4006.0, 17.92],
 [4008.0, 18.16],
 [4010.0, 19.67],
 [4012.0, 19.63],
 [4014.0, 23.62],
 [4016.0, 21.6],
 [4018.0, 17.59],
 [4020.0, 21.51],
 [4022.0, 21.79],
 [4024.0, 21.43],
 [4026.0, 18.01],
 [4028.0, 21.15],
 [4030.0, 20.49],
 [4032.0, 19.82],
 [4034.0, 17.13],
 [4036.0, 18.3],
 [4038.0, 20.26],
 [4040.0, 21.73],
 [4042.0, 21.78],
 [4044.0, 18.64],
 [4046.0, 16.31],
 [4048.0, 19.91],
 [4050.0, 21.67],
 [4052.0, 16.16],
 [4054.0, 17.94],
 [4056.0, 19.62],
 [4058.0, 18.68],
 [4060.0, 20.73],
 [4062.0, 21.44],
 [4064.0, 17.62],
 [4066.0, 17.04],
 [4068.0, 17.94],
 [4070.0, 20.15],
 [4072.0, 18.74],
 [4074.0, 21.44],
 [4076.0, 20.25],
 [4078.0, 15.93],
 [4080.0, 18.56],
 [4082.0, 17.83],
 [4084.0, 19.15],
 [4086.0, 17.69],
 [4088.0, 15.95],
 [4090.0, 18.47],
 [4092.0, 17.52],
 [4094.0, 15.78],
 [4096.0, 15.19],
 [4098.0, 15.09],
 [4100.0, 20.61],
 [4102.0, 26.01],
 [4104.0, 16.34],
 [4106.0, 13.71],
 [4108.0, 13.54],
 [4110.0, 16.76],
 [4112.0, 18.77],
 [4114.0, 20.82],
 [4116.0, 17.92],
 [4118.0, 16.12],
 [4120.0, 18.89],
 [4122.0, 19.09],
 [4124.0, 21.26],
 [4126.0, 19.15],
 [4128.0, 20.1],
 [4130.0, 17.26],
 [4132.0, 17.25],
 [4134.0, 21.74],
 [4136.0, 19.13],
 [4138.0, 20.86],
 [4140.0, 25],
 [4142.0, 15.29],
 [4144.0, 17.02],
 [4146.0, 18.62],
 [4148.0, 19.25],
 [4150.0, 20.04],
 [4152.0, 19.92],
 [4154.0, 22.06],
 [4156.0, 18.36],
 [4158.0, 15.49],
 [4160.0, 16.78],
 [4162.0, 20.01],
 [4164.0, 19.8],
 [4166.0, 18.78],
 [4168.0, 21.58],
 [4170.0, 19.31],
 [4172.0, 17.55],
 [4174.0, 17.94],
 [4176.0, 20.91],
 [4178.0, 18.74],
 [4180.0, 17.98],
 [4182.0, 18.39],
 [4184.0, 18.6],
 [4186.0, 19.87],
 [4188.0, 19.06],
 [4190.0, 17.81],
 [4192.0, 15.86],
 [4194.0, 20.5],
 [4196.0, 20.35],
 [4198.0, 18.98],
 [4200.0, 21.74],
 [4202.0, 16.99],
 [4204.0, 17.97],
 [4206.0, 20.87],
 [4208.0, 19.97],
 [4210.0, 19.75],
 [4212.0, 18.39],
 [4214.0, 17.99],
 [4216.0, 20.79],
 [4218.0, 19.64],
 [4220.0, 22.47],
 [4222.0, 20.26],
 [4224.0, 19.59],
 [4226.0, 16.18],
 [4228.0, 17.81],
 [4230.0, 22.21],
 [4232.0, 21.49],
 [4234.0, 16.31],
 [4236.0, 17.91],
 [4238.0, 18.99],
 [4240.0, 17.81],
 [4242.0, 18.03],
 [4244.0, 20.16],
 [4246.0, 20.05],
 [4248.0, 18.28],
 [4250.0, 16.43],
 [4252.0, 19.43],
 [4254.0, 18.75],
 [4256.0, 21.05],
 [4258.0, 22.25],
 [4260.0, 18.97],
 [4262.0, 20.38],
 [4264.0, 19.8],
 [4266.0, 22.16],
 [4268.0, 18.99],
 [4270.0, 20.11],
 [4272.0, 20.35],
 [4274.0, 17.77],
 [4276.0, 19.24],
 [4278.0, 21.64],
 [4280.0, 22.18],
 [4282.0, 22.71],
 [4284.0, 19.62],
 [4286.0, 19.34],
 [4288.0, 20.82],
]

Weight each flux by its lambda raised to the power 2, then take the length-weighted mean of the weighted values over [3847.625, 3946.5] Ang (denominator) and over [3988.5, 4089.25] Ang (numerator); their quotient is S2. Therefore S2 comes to 1.24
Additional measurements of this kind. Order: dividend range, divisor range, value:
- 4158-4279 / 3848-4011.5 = 1.33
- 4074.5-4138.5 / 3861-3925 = 1.20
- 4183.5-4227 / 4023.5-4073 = 1.08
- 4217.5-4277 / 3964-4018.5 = 1.28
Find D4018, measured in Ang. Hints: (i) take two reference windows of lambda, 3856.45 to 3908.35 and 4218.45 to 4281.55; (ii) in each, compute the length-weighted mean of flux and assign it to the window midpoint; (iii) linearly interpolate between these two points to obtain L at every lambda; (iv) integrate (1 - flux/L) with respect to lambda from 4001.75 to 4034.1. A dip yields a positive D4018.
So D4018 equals -4.2 Ang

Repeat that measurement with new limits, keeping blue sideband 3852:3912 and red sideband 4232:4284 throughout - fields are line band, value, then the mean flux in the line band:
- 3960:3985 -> 3.8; 14.6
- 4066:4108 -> 0.5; 18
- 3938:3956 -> -0.9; 17.9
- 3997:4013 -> -1.3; 19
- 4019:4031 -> -2.0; 20.7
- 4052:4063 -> -0.8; 19.4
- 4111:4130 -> -0.5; 19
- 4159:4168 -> -0.1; 19.1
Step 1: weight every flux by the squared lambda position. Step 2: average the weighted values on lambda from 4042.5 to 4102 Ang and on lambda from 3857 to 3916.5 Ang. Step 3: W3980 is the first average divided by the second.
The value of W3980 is 1.21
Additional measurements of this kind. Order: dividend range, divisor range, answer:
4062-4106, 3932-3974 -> 1.25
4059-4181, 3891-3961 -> 1.23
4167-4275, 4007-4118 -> 1.10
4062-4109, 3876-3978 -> 1.21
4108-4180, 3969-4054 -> 1.09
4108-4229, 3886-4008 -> 1.28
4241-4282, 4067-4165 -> 1.15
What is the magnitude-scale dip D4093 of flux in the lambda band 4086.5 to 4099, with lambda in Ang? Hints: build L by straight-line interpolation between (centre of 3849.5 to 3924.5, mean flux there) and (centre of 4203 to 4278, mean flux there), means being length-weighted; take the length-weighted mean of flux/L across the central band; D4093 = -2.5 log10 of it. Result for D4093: 0.12 mag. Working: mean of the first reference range 16.8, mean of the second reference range 19.5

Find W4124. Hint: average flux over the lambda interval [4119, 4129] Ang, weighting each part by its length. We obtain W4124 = 19.7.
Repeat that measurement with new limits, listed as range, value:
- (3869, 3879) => 17.4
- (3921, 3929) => 17.2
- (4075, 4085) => 18.3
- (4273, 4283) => 20.7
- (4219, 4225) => 20.8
